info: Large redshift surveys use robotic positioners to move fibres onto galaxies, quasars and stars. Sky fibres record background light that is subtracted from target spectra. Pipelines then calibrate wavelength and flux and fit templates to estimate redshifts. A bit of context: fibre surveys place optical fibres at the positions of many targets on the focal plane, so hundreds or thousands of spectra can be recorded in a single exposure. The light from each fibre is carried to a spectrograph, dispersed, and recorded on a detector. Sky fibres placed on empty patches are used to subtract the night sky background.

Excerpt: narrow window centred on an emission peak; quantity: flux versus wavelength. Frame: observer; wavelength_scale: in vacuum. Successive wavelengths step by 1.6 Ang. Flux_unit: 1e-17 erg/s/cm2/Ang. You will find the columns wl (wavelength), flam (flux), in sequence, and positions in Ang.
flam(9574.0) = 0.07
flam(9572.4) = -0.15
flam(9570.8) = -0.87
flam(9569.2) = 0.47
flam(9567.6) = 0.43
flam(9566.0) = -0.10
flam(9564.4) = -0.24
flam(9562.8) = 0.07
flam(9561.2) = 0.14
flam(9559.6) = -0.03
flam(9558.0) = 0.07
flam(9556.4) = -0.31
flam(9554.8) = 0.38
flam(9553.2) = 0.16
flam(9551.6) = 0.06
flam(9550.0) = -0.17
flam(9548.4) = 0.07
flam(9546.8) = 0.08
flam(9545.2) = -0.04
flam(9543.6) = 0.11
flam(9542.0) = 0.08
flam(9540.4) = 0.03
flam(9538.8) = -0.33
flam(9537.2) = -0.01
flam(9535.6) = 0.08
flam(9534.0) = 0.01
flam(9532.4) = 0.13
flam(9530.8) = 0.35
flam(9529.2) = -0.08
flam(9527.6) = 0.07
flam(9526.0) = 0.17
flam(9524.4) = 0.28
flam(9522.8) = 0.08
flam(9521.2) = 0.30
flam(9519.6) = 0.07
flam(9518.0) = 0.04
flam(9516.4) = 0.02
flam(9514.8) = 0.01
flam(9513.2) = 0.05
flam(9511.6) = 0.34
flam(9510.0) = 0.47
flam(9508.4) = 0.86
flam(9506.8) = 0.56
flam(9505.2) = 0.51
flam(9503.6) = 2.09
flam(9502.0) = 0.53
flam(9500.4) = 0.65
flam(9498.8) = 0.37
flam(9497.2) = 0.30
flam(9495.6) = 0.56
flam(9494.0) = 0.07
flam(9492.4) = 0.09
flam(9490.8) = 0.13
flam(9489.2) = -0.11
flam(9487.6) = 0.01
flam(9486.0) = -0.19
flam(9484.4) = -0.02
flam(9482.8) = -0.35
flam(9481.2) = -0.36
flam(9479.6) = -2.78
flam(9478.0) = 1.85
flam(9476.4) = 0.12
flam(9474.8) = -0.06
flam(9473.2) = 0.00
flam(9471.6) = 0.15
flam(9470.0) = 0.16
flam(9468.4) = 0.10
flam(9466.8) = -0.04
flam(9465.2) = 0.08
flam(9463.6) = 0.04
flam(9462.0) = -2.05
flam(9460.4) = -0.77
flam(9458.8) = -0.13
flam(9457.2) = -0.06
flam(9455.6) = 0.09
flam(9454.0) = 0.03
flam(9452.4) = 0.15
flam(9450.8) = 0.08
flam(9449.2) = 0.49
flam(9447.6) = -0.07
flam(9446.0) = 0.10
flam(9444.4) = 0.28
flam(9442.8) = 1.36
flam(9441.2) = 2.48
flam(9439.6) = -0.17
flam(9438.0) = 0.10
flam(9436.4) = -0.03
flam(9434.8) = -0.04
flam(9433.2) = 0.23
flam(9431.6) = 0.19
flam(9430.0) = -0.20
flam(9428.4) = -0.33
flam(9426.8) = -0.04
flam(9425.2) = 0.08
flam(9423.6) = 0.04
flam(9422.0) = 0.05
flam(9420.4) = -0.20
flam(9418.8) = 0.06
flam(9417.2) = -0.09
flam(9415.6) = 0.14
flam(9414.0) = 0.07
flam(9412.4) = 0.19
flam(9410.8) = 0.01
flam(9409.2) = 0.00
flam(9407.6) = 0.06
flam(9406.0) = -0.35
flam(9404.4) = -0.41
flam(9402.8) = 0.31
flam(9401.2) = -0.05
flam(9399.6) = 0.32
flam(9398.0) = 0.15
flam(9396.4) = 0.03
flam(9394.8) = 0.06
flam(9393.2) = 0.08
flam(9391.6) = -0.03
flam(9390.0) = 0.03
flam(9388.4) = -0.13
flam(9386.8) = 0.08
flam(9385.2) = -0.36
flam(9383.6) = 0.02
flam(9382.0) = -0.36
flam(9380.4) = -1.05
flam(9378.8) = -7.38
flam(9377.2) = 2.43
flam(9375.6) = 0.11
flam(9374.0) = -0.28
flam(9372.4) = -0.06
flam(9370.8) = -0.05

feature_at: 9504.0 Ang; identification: [O II] 3727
